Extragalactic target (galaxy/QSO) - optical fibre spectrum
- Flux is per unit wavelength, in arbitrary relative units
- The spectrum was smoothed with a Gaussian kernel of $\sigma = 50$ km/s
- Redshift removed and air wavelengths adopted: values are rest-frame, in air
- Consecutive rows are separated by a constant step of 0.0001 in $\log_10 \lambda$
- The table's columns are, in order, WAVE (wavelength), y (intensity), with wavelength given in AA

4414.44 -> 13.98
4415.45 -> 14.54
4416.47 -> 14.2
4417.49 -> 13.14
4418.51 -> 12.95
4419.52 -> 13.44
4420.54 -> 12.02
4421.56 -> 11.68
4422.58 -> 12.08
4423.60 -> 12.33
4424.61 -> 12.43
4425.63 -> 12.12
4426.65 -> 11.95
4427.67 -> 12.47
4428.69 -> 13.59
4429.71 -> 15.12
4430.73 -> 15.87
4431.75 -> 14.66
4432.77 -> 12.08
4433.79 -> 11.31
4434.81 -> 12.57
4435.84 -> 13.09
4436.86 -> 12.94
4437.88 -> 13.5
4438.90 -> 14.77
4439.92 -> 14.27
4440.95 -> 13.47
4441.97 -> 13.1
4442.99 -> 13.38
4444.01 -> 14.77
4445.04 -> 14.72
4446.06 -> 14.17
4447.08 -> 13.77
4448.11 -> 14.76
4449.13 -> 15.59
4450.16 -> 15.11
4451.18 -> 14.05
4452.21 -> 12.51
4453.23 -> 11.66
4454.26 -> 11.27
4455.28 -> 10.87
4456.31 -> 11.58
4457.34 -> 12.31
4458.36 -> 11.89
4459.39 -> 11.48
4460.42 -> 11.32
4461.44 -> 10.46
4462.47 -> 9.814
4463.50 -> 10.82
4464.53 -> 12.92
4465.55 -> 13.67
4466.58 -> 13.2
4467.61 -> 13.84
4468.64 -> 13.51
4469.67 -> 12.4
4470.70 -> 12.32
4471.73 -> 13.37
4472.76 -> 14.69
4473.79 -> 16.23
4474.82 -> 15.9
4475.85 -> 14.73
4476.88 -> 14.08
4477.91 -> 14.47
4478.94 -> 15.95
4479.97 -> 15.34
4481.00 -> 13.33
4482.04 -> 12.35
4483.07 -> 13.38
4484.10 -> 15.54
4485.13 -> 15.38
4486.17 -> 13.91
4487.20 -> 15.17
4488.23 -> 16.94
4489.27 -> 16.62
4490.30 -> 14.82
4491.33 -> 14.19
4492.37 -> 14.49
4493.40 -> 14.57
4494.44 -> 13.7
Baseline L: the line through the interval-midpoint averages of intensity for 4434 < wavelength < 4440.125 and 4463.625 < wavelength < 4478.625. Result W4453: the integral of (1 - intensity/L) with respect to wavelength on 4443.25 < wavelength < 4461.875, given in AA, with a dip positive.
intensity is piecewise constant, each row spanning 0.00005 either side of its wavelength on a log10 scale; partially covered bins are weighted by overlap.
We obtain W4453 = 0.9 AA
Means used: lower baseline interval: 13.4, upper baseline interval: 13.9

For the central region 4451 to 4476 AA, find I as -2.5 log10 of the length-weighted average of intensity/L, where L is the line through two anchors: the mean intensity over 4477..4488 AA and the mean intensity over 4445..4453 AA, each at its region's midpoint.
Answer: 0.14 mag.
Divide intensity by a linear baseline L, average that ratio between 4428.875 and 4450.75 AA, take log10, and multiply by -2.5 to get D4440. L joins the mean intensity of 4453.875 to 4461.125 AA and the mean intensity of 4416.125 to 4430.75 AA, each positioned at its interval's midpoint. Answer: -0.14 mag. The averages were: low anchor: 12.9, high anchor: 11.5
